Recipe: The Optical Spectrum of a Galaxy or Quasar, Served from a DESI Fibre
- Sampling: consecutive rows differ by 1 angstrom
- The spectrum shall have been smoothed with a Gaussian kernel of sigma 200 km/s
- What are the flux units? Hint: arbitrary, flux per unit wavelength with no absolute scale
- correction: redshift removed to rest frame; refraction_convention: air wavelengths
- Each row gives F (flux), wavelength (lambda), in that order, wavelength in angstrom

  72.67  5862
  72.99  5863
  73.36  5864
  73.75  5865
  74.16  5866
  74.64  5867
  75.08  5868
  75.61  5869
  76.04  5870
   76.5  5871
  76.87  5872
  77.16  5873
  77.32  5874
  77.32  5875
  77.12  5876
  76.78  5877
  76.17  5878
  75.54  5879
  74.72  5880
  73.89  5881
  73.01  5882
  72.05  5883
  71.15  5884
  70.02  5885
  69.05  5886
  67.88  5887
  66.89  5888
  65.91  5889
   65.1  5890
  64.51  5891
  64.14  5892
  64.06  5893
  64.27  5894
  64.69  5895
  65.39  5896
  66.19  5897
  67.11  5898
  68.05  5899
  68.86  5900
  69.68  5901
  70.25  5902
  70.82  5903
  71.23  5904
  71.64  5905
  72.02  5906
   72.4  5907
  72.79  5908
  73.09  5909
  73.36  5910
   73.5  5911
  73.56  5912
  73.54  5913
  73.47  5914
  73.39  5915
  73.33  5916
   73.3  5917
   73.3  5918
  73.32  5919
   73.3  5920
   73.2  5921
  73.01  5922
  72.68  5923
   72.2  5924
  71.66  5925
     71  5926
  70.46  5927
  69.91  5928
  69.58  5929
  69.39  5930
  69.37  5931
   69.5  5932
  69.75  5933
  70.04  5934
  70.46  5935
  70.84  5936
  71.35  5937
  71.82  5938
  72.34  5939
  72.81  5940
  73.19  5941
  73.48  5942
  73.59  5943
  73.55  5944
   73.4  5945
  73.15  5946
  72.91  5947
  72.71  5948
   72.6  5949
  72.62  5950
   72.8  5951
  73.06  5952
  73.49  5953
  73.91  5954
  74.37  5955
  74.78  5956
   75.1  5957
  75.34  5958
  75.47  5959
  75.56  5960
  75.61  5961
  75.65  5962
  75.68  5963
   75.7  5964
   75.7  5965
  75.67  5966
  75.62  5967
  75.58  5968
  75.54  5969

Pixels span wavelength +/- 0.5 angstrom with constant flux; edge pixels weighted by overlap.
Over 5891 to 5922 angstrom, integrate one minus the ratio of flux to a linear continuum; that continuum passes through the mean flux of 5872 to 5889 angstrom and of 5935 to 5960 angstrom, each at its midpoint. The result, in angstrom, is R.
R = 1.2 angstrom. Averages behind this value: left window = 73.4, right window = 73.3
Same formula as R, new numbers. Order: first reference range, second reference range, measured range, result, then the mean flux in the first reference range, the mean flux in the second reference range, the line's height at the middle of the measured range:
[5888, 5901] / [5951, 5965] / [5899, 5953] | -1.3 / 65.9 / 74.9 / 70.3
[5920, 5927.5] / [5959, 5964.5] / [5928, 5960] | 0.7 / 72.1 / 75.6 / 74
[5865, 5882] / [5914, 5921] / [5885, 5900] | 1.7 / 75.8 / 73.3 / 74.7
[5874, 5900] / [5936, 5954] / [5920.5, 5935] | 0.2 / 69.8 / 72.8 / 71.9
